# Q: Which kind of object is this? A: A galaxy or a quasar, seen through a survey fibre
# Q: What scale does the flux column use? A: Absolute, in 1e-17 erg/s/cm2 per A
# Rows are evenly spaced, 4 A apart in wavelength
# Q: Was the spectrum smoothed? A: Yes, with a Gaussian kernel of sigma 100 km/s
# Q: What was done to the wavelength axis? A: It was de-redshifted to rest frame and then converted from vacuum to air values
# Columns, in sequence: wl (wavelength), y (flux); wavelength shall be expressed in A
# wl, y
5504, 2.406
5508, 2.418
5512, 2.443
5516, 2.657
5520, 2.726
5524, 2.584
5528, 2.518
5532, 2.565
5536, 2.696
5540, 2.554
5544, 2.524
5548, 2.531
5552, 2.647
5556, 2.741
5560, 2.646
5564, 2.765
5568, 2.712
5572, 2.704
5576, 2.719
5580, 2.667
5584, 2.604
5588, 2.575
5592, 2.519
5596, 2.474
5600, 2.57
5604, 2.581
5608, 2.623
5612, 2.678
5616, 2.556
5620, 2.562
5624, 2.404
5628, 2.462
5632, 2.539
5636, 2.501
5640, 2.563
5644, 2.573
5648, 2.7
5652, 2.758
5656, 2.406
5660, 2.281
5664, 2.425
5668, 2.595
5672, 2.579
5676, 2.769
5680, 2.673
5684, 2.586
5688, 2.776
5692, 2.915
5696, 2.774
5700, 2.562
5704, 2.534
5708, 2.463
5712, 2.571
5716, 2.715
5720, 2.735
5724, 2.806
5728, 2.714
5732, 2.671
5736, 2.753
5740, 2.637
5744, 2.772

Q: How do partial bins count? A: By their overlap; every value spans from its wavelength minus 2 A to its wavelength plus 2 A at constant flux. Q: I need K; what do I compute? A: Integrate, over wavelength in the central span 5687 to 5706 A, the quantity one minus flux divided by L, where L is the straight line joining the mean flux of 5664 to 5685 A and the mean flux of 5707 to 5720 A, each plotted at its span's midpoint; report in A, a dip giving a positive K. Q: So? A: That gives -0.7 A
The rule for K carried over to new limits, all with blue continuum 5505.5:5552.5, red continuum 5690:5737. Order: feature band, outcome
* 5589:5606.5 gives 0.5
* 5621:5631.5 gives 0.7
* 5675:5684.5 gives -0.1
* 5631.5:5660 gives 0.9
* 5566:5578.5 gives -0.6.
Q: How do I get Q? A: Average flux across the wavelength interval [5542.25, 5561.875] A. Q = 2.62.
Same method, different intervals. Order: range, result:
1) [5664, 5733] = 2.67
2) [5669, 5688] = 2.66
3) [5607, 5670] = 2.54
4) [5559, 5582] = 2.7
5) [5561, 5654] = 2.6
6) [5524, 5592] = 2.63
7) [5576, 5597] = 2.59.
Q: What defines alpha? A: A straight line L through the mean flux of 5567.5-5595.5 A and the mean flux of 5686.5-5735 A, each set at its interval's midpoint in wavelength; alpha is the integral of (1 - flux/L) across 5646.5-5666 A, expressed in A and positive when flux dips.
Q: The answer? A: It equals 1.1 A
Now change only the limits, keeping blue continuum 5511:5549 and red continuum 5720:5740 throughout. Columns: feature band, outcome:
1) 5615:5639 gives 1.3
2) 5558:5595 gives -0.5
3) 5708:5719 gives 0.4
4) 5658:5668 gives 1.0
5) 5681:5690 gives 0.0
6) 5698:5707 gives 0.6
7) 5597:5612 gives 0.2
